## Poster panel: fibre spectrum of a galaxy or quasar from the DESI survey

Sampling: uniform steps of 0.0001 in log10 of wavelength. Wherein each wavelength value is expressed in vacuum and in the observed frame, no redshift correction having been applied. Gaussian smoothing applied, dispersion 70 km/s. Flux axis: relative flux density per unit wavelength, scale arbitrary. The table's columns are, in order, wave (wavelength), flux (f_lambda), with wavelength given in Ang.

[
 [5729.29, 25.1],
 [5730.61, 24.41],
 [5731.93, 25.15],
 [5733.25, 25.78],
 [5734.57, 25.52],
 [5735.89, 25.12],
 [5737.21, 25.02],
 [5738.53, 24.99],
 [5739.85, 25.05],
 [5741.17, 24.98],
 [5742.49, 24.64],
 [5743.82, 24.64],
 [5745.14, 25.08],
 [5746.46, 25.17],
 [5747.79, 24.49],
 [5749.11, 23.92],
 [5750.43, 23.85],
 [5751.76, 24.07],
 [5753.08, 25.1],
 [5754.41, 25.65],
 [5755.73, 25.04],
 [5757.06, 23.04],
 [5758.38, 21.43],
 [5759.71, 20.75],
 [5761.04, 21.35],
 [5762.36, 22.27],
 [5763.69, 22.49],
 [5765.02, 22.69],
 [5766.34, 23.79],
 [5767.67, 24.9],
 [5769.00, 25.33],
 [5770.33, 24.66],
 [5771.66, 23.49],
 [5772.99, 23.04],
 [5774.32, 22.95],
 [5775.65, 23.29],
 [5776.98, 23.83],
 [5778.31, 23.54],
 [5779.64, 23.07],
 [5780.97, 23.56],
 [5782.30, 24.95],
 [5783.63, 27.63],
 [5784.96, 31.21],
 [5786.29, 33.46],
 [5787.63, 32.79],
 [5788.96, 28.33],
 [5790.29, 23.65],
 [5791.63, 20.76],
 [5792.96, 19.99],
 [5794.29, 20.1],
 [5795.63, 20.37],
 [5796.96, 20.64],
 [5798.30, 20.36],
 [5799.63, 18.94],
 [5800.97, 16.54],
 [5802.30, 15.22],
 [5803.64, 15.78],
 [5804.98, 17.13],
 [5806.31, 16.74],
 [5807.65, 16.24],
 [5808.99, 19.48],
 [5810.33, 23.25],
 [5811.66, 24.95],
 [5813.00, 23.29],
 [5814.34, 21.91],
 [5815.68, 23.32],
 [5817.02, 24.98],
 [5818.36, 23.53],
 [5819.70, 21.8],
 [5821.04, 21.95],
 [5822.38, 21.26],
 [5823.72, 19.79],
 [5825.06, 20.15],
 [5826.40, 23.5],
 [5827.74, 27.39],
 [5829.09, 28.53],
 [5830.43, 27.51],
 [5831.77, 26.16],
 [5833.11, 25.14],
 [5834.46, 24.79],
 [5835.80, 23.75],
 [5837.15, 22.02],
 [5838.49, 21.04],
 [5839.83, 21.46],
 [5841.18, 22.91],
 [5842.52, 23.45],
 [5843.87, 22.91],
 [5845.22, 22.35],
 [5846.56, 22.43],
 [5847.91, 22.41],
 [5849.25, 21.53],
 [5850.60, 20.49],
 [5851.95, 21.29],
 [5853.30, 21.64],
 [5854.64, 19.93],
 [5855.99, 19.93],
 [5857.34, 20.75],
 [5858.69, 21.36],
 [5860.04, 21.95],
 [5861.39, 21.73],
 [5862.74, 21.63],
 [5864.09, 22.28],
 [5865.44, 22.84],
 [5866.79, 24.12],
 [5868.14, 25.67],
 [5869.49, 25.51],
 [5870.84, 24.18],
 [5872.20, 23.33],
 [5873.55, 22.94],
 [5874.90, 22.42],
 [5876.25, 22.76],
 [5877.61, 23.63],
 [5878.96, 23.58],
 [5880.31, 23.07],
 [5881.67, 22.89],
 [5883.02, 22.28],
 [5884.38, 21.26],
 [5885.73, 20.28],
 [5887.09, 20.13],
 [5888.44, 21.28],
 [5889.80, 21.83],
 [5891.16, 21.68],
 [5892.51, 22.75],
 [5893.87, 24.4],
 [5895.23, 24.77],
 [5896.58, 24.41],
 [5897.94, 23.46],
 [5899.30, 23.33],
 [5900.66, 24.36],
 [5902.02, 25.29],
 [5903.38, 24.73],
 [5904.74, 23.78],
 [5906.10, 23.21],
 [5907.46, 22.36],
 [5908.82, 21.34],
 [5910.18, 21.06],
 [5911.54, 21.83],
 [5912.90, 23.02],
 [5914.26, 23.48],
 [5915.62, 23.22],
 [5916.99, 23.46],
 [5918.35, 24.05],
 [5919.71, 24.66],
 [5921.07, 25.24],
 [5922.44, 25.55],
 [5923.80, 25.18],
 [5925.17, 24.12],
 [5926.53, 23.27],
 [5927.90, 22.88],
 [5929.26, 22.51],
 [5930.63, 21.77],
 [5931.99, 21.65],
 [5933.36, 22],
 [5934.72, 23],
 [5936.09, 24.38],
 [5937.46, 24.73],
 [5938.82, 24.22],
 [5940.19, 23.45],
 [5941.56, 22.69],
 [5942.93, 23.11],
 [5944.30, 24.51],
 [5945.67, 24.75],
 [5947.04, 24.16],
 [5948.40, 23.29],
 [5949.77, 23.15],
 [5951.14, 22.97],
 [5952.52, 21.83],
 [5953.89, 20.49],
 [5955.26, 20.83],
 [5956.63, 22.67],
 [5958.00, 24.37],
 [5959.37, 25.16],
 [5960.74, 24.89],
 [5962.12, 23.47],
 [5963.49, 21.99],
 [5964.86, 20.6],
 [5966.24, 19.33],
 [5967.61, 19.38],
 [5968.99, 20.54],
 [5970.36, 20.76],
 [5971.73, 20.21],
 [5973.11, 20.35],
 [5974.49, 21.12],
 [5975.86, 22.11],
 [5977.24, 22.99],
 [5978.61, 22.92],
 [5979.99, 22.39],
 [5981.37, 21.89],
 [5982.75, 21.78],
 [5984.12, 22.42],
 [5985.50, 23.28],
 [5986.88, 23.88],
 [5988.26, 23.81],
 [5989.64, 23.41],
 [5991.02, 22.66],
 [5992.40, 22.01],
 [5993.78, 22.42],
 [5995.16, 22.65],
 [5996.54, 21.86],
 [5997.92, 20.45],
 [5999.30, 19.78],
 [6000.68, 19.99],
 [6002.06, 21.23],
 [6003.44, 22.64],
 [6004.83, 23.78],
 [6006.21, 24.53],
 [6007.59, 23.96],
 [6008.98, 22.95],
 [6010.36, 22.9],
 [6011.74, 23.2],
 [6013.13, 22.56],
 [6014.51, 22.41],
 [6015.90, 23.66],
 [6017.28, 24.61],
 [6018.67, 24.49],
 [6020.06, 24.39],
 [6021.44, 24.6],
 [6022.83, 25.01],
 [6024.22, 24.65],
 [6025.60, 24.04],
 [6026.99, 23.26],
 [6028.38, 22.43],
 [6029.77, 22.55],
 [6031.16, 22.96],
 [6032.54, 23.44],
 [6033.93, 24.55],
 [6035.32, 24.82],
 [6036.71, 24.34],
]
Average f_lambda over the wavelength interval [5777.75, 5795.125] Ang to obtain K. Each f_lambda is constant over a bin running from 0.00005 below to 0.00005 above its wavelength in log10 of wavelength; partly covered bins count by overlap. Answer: 25.6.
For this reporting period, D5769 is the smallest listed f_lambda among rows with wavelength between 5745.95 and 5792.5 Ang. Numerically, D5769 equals 20.75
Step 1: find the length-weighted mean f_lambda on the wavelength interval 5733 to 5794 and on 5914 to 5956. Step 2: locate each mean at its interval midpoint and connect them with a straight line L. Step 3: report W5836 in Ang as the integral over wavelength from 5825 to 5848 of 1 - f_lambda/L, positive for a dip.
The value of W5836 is 0.14 Ang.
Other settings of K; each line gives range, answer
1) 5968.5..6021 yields 22.5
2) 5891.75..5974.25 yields 23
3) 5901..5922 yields 23.4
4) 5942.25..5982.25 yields 22.3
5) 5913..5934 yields 23.5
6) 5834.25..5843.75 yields 22.7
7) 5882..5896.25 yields 22.2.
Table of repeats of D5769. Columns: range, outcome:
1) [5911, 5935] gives 21.65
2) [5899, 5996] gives 19.33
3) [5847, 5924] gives 19.93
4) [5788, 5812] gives 15.22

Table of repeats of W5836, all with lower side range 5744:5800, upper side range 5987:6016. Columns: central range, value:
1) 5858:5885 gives 0.4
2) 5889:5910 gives -0.2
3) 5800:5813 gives 2.8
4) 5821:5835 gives -0.4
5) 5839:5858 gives 1.5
